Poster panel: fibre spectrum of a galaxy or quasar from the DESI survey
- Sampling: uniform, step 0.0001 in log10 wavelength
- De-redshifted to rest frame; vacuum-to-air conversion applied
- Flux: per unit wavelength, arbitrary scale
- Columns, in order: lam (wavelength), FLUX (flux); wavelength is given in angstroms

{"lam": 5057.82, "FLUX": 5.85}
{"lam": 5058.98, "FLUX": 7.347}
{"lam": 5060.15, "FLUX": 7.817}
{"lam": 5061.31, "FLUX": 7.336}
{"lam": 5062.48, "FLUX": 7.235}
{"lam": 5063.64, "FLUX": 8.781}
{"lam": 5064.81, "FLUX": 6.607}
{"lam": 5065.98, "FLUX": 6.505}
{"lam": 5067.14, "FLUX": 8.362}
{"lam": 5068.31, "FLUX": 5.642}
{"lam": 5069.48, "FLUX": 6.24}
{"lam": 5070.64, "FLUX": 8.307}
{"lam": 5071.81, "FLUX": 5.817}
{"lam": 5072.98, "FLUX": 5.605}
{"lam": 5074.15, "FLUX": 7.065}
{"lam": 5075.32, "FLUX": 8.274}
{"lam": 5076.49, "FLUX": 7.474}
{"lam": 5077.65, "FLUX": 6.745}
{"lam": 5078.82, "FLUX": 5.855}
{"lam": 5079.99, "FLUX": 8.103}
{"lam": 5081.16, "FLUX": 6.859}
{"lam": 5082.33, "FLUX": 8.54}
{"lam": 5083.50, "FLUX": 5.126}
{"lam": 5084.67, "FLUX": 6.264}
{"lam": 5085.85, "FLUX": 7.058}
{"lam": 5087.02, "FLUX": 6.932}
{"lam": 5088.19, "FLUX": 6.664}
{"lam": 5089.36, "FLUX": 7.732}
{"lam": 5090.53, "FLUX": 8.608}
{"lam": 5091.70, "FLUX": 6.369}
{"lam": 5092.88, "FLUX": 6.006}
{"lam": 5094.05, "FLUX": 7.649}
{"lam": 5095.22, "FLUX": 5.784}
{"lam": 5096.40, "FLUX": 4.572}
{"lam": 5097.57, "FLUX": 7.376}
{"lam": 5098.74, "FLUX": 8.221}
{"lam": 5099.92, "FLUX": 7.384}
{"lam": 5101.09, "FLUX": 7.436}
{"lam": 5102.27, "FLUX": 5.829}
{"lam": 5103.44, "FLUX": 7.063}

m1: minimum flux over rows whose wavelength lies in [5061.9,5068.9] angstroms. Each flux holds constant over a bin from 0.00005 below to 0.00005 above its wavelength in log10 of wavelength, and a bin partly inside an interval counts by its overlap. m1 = 5.642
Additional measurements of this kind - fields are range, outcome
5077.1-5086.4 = 5.126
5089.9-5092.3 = 6.369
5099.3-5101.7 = 7.384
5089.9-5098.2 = 4.572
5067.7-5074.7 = 5.605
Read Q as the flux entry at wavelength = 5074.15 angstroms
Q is 7.065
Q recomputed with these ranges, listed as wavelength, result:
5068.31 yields 5.642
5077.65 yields 6.745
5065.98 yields 6.505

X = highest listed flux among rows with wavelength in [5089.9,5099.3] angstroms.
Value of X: 8.608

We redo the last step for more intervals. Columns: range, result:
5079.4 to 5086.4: 8.54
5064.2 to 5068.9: 8.362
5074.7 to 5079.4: 8.274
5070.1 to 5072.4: 8.307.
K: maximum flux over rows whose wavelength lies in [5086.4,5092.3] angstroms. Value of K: 8.608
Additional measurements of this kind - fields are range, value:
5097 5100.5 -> 8.221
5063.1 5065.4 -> 8.781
